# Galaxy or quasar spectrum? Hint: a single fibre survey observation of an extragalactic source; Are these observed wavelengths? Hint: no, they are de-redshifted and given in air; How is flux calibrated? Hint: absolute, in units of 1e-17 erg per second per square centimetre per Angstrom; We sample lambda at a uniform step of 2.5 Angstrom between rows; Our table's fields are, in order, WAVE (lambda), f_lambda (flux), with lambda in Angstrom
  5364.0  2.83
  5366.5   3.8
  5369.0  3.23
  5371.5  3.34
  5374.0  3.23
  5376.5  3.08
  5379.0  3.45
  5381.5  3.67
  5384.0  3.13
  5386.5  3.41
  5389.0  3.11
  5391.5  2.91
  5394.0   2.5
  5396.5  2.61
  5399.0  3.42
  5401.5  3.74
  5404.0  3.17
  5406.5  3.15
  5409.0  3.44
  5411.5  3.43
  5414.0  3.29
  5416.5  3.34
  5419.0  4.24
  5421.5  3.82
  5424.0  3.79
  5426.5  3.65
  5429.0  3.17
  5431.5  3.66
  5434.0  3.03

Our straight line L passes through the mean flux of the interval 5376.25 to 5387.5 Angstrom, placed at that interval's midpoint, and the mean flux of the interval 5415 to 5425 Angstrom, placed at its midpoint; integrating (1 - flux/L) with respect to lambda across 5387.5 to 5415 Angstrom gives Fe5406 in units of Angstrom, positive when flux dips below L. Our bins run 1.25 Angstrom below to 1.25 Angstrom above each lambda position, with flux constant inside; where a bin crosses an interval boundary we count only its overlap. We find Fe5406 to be 3.2 Angstrom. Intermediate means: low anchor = 3.37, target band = 3.16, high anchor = 3.78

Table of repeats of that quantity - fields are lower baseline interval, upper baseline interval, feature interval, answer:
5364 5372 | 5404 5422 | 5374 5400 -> 2.2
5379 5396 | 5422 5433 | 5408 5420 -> -0.4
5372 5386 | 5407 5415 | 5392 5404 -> 1.0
